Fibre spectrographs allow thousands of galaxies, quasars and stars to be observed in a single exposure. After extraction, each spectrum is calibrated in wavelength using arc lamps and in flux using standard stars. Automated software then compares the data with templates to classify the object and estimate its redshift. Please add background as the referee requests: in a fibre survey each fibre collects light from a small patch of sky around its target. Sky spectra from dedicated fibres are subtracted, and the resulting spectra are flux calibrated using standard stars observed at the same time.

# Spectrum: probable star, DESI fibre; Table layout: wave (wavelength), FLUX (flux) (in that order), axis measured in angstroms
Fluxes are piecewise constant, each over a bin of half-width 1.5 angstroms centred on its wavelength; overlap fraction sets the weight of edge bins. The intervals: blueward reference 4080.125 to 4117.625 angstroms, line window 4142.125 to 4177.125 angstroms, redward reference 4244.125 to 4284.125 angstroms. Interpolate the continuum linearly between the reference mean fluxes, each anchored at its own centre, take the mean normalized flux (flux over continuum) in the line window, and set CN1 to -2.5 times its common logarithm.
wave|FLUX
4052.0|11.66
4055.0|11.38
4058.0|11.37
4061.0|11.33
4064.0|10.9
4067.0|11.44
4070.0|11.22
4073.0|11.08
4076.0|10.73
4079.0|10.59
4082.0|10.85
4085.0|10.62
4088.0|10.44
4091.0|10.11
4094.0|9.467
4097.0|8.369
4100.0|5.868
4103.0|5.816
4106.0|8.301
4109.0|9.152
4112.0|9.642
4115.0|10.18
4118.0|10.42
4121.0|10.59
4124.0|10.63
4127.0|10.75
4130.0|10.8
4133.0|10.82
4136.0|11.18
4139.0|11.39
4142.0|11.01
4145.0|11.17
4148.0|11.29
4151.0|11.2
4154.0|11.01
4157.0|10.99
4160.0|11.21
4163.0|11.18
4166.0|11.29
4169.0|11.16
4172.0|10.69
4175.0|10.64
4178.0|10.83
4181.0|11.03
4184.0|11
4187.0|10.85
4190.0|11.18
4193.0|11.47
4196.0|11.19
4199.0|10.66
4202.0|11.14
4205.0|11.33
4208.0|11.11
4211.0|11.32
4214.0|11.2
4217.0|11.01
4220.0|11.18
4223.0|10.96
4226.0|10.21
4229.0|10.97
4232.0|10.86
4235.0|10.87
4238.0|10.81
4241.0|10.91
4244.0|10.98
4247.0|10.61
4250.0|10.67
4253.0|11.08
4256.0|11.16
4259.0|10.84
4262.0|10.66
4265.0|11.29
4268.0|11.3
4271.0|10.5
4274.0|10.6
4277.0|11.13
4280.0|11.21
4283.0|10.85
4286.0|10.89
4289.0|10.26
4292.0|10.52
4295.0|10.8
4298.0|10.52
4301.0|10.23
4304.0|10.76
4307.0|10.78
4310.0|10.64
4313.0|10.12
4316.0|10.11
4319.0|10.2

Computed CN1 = -0.13 mag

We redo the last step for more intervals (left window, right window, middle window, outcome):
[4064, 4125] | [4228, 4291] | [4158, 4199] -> -0.07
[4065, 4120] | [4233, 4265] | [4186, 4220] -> -0.06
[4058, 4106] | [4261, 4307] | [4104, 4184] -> -0.05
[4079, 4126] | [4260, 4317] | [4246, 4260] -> -0.04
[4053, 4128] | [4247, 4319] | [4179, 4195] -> -0.07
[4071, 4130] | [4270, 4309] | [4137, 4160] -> -0.12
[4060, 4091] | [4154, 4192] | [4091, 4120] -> 0.25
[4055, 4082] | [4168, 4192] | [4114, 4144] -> 0.02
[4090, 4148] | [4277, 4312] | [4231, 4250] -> -0.04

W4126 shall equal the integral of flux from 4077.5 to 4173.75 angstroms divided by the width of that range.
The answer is 10.3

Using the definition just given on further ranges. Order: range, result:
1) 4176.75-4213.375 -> 11.1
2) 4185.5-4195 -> 11.2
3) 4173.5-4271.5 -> 11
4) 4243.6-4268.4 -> 10.9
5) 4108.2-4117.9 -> 9.8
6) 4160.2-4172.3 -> 11.1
